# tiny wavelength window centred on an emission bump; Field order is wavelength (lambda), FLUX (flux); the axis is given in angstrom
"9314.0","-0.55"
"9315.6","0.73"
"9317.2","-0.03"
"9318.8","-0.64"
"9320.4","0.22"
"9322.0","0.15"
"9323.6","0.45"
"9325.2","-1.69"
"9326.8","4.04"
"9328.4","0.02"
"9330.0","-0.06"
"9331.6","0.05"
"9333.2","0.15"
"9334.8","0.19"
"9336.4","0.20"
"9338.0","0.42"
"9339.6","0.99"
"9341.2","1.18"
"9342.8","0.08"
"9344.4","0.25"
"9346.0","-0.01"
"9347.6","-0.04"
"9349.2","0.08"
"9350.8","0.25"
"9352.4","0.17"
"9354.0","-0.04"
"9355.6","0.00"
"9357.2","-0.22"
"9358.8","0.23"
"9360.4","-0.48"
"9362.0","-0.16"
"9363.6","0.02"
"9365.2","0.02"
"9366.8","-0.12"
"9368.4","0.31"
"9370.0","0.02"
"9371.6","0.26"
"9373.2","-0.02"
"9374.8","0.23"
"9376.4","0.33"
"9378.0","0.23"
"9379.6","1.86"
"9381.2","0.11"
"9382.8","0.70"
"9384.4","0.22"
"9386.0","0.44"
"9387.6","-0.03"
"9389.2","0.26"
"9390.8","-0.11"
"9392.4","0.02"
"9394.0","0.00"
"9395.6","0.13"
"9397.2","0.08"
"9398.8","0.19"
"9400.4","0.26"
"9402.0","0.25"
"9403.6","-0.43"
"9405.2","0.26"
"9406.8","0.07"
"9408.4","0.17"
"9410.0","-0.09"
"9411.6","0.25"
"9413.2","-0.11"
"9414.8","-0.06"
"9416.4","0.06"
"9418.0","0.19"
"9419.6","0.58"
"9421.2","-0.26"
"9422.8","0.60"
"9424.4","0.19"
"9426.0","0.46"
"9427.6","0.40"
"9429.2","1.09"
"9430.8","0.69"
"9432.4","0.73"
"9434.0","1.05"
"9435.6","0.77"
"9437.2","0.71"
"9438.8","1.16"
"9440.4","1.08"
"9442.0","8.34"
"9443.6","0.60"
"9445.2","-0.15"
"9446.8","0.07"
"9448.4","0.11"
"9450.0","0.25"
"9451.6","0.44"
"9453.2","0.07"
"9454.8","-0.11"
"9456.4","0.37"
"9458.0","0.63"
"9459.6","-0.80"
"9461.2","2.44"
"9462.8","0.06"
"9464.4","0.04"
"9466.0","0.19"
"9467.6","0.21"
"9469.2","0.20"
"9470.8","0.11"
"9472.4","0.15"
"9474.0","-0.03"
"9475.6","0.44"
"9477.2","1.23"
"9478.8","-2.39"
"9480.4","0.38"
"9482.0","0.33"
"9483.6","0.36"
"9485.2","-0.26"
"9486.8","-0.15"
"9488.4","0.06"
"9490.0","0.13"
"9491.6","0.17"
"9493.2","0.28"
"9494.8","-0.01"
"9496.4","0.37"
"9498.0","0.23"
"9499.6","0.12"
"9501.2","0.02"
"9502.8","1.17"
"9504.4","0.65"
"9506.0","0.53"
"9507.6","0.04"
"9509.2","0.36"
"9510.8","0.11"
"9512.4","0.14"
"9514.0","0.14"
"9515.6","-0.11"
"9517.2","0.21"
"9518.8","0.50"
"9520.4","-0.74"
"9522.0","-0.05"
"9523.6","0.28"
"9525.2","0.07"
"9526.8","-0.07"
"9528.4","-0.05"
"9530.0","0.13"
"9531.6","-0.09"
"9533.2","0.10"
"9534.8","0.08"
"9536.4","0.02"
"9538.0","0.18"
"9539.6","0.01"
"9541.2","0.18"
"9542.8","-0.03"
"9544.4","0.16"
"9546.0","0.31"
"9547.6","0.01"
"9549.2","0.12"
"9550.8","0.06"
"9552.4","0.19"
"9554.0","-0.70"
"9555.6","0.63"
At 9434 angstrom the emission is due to [O II]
